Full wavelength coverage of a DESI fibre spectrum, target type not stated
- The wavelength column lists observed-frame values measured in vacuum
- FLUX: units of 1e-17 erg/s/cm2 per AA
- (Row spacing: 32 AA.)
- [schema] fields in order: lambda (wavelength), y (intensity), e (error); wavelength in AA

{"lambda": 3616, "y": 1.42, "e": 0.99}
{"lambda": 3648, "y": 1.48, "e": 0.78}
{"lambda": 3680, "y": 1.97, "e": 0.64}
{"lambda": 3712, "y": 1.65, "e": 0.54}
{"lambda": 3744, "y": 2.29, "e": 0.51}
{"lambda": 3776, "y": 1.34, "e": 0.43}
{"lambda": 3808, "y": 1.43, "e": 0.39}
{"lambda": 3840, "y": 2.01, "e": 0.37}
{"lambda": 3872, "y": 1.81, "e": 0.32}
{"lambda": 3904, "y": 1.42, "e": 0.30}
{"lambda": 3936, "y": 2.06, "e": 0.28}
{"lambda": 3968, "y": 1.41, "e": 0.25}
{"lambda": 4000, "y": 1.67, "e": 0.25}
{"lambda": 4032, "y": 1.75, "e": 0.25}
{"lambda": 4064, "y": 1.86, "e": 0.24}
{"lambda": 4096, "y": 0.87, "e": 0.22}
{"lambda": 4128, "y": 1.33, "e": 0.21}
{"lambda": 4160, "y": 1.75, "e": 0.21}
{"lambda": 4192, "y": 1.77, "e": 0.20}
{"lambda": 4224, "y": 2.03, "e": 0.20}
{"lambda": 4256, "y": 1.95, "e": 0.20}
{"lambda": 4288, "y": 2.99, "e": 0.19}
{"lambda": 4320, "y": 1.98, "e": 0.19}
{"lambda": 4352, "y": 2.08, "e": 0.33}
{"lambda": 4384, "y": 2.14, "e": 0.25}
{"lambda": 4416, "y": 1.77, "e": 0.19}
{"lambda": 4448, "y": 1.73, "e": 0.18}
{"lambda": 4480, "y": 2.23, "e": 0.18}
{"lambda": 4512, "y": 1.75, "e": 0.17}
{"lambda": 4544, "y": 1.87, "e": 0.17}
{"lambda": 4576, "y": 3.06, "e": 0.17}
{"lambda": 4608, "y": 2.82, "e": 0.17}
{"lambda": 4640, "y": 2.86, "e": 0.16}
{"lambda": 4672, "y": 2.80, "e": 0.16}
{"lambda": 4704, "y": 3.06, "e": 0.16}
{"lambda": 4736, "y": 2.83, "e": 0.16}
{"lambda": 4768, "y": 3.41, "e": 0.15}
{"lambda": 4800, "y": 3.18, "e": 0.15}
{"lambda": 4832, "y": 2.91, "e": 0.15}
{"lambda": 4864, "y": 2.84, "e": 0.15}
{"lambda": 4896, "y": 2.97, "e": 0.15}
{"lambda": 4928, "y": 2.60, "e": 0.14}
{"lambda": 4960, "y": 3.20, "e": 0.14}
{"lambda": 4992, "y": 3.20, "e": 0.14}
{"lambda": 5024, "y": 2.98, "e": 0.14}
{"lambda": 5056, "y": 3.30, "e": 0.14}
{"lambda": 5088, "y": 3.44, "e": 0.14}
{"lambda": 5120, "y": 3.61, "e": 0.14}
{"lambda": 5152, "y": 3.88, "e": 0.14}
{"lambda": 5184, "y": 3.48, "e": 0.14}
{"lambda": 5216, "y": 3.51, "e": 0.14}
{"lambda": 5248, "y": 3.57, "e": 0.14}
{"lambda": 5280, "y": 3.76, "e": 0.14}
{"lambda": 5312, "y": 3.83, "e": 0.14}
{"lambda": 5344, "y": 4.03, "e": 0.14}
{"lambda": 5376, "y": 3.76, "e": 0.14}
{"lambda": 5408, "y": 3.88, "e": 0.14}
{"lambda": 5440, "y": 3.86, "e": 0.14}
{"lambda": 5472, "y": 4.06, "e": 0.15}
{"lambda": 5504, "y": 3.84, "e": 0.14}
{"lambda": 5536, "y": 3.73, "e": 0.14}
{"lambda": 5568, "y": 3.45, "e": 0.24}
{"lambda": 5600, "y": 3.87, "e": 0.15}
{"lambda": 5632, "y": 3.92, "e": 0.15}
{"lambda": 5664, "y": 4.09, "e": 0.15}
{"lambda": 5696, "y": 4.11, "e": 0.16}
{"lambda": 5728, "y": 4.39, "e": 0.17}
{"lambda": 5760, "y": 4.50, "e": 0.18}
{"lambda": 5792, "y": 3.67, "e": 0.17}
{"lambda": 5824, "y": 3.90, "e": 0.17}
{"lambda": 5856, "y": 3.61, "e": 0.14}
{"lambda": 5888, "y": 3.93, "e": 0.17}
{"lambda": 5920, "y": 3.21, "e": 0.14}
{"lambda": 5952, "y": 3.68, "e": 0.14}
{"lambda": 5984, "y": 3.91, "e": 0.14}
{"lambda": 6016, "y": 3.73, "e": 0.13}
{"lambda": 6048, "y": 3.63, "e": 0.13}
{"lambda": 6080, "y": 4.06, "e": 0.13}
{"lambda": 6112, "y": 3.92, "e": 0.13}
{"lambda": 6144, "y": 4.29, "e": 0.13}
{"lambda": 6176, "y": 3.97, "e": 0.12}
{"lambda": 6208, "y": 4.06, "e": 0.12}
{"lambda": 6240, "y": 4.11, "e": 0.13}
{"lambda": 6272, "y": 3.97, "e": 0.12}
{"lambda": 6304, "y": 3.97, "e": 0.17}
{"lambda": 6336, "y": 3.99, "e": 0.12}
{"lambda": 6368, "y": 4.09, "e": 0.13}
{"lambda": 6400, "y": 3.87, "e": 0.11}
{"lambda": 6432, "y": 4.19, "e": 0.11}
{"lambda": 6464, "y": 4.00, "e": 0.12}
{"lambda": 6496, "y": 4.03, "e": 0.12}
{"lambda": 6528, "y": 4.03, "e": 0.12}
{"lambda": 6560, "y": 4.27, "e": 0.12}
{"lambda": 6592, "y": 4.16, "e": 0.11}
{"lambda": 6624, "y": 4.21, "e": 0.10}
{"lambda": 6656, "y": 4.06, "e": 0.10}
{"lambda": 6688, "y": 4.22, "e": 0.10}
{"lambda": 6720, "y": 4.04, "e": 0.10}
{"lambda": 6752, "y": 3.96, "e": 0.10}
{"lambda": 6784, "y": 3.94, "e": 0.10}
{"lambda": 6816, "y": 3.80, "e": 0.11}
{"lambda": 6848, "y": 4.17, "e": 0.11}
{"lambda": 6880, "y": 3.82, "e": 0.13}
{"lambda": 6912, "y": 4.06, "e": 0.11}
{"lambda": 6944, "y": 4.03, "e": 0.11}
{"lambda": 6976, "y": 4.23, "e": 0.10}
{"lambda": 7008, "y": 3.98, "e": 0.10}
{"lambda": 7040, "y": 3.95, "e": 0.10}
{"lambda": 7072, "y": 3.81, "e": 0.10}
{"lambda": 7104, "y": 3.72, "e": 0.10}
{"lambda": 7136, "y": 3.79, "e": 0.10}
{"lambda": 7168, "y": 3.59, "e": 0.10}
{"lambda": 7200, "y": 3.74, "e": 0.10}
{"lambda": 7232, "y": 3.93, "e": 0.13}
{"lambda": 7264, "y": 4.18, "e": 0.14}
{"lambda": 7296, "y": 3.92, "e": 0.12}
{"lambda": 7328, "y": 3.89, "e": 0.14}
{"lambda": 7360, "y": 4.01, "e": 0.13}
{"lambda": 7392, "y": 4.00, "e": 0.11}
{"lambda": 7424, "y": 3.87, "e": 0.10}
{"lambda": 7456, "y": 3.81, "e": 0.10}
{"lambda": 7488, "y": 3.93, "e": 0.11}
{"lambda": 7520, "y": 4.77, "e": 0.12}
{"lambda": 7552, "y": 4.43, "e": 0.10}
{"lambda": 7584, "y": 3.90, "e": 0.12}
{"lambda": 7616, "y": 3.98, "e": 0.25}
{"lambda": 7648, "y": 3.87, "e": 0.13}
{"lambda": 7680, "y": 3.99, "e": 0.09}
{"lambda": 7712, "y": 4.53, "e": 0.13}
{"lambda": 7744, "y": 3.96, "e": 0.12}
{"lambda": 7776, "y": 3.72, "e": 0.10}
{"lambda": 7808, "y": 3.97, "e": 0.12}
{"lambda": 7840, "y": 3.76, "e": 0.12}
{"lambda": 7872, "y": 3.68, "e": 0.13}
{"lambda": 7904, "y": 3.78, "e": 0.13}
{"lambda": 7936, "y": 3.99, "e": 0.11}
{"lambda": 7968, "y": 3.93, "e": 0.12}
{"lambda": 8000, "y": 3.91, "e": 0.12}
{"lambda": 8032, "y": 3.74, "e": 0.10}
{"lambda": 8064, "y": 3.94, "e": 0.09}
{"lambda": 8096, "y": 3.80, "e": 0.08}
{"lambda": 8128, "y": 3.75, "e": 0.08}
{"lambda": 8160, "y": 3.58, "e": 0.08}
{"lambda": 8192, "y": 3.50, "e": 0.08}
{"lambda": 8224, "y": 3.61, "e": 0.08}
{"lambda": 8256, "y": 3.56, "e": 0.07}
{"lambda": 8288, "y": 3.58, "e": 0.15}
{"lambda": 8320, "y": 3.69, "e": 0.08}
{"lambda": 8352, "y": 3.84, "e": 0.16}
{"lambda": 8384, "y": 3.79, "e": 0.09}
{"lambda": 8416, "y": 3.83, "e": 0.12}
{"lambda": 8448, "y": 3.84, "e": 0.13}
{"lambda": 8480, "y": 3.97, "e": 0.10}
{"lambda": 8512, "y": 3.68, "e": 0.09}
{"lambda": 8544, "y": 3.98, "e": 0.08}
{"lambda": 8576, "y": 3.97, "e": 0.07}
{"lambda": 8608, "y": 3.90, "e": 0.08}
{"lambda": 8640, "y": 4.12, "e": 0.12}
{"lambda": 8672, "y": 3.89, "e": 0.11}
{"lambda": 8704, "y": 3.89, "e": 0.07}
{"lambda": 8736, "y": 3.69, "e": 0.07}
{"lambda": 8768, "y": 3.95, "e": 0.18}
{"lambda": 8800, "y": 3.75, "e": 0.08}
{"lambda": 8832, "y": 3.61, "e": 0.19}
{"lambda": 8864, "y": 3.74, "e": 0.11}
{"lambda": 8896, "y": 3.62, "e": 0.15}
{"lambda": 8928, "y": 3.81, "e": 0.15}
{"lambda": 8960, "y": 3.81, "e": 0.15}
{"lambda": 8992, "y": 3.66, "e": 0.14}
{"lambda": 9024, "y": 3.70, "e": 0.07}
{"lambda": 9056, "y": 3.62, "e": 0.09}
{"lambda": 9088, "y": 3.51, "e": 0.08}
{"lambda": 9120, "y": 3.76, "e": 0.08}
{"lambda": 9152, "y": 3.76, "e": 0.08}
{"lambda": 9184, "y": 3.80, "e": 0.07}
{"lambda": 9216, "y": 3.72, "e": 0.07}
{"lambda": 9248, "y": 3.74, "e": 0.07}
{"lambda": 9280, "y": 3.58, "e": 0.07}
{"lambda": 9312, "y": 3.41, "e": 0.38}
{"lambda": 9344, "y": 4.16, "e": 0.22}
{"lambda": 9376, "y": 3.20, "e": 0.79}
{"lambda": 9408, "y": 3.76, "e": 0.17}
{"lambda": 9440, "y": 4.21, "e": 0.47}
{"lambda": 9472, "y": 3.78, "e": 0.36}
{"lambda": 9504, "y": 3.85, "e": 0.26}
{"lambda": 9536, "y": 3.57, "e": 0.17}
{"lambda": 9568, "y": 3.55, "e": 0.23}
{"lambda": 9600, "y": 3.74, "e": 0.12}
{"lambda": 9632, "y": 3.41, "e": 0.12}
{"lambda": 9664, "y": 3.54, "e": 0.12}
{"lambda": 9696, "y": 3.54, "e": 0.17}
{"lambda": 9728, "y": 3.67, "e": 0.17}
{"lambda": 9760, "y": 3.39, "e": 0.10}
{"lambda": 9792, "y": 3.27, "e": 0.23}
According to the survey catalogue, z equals 0.15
